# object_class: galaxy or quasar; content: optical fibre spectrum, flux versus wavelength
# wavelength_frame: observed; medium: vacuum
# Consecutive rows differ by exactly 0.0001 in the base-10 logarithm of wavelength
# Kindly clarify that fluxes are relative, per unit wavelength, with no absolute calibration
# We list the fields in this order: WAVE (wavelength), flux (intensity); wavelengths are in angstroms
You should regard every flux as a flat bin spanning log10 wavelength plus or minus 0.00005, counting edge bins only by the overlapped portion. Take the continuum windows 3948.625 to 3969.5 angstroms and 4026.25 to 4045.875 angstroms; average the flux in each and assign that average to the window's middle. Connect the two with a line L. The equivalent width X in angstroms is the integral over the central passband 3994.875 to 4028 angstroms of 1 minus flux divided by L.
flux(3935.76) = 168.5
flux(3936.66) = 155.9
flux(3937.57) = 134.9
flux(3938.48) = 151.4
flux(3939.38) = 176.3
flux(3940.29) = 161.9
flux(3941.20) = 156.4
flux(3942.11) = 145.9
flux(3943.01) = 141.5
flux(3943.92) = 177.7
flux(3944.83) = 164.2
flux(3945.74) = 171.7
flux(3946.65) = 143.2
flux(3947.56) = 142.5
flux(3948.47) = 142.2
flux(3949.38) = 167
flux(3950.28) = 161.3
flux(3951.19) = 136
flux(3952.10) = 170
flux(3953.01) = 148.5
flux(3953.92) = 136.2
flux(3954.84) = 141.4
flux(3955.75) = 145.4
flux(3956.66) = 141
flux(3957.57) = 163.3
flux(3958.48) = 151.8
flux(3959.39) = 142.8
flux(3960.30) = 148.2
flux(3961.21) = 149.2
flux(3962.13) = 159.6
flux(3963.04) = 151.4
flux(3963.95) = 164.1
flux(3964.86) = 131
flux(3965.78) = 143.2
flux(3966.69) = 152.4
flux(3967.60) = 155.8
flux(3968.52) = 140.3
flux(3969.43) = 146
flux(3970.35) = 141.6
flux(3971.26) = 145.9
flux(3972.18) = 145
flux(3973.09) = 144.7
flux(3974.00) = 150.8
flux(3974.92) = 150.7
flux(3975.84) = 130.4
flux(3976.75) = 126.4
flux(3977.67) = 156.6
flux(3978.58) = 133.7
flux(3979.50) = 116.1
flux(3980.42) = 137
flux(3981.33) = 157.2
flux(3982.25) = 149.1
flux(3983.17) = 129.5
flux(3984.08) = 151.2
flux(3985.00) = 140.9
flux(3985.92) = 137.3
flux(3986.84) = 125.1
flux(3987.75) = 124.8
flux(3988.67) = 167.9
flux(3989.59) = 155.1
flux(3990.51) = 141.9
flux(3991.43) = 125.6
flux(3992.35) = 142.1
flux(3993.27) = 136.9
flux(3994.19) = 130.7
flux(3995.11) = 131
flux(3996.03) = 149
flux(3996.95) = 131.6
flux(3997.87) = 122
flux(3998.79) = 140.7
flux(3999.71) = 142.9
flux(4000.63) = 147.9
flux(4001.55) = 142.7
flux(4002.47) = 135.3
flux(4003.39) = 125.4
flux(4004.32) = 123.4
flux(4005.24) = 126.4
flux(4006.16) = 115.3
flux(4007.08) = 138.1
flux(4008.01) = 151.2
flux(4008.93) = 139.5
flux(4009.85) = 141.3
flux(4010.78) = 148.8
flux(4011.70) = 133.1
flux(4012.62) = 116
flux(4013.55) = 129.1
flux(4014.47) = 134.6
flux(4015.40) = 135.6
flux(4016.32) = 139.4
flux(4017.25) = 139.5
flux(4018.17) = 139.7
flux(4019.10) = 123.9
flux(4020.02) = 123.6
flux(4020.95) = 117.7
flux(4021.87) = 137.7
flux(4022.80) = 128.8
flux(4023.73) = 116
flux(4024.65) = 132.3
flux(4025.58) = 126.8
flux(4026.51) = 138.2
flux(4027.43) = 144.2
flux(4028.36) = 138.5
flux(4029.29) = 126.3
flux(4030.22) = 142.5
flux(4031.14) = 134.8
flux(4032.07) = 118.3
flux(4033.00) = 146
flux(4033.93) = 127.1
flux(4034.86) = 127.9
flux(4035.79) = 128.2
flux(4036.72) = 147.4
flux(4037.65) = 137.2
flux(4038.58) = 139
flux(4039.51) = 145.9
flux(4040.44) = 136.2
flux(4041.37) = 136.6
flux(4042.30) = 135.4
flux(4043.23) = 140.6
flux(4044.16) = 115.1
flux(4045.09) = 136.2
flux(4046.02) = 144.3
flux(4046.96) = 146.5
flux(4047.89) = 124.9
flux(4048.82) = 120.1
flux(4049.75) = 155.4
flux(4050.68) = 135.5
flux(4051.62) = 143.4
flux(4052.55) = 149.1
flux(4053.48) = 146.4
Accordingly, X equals 1.5 angstroms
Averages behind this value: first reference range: 150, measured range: 134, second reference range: 135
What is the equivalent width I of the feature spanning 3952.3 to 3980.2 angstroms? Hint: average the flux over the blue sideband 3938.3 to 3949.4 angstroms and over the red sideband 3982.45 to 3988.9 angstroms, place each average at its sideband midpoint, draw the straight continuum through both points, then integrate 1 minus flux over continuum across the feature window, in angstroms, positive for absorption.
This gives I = 0.4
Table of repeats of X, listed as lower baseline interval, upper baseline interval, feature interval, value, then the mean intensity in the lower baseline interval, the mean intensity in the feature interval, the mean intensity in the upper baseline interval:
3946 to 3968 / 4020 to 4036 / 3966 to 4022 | 0.84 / 150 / 138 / 131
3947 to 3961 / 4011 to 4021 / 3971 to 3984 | 0.11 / 149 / 141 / 131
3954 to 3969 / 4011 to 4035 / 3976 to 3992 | 0.31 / 148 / 140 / 132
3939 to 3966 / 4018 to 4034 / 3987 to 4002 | 0.11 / 152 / 139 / 131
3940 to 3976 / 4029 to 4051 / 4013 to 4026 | 0.83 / 150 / 130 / 135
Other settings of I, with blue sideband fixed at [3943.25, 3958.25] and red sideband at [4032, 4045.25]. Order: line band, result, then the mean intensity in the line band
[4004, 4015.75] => 0.6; 133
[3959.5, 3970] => 0.1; 149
